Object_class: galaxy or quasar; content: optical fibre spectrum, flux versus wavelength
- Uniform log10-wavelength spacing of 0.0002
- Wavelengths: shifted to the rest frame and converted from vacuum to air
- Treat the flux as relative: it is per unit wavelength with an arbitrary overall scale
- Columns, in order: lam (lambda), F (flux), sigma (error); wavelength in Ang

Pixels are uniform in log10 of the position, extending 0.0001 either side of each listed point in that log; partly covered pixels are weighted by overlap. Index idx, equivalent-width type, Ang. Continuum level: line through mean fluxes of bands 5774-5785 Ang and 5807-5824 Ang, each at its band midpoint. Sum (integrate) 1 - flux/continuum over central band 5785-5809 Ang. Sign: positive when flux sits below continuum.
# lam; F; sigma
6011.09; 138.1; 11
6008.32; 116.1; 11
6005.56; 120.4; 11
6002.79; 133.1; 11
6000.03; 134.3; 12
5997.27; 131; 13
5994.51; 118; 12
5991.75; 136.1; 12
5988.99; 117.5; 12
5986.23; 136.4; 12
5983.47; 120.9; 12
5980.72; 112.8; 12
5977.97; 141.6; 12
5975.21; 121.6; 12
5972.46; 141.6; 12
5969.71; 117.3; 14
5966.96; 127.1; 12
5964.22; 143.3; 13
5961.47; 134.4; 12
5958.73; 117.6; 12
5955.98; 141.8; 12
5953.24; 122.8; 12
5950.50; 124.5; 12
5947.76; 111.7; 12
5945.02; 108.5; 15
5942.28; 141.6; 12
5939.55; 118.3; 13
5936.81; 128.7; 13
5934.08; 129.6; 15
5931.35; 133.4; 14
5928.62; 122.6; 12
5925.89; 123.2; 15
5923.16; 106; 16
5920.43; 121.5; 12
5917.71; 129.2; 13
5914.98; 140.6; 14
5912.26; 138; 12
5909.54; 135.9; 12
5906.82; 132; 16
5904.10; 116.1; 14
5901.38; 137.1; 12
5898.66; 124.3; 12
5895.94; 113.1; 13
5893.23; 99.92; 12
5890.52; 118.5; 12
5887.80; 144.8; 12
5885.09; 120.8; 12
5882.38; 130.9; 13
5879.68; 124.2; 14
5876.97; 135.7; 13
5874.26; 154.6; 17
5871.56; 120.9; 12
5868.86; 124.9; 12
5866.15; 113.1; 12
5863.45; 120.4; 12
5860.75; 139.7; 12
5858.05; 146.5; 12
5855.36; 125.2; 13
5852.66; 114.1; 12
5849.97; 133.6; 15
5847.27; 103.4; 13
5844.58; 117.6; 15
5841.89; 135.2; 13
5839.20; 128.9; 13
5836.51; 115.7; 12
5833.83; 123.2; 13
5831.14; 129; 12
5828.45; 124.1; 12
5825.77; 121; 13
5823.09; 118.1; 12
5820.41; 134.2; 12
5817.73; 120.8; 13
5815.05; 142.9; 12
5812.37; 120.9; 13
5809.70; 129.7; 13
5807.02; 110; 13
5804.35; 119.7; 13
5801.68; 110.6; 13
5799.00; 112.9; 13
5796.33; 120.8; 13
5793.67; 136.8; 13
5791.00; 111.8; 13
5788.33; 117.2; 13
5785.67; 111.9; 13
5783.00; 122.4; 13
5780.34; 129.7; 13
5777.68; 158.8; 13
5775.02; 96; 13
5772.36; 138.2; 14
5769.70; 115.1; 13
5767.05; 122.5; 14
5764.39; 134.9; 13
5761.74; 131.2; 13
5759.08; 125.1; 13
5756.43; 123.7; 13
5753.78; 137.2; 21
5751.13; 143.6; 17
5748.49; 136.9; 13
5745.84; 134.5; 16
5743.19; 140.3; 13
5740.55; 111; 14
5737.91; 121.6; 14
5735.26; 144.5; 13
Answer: 1.8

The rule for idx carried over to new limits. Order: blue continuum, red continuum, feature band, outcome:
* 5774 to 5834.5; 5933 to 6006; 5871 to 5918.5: -1.4 Ang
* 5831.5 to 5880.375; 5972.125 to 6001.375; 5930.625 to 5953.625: 0.6 Ang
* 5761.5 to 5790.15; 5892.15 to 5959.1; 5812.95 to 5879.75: -1.0 Ang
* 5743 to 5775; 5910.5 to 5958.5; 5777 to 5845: 2.7 Ang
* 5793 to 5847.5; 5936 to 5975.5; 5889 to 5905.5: 0.9 Ang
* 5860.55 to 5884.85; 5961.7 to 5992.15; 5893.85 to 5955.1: 1.6 Ang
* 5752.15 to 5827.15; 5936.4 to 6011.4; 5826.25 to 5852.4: 0.4 Ang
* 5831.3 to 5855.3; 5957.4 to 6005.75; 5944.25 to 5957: 0.5 Ang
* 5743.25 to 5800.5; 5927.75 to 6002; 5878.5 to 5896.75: 0.7 Ang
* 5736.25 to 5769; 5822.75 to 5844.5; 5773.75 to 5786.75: 0.4 Ang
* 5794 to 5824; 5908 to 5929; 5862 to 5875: 0.0 Ang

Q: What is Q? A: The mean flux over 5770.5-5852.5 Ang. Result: 123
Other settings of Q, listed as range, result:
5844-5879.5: 127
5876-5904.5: 124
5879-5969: 126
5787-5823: 122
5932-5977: 127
